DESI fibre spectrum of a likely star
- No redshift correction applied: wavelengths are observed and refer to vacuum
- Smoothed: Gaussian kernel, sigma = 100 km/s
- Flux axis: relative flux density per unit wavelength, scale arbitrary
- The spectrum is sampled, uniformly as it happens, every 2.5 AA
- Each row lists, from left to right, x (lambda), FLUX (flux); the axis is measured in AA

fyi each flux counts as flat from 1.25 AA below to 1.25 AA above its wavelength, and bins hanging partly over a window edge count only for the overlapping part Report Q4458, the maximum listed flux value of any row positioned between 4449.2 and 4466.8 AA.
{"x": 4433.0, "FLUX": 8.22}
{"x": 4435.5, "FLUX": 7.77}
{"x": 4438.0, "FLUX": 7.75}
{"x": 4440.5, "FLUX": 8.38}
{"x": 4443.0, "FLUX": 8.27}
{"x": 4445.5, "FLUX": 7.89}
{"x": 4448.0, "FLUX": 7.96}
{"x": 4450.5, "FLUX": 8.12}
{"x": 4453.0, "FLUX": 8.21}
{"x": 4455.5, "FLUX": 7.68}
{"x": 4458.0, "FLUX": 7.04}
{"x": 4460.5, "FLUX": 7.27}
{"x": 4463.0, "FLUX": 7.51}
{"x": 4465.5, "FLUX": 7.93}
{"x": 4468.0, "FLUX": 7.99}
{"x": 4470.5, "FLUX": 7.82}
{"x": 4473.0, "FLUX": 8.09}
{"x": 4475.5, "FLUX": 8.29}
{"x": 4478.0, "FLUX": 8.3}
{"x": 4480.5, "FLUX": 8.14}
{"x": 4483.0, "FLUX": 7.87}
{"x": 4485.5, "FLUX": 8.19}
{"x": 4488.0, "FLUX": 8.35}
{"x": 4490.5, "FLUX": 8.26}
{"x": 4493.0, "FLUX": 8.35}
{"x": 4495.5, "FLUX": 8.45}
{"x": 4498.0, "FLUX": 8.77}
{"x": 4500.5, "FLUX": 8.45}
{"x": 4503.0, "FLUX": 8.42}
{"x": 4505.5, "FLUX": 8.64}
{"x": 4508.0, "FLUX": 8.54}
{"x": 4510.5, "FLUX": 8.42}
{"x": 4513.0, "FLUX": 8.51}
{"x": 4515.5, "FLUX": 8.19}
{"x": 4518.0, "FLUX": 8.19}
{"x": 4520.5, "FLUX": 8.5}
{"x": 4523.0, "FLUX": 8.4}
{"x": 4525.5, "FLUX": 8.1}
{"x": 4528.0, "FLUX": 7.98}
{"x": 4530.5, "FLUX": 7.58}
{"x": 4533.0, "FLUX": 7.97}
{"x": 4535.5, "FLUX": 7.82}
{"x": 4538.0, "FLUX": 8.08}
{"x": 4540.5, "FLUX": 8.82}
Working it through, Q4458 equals 8.21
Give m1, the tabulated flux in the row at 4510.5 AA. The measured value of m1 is 8.42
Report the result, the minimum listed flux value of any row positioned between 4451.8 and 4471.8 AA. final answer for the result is 7.04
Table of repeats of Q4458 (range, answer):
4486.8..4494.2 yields 8.35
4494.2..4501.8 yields 8.77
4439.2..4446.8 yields 8.38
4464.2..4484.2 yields 8.3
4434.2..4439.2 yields 7.77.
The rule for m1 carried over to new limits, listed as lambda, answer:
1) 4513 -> 8.51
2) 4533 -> 7.97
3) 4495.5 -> 8.45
